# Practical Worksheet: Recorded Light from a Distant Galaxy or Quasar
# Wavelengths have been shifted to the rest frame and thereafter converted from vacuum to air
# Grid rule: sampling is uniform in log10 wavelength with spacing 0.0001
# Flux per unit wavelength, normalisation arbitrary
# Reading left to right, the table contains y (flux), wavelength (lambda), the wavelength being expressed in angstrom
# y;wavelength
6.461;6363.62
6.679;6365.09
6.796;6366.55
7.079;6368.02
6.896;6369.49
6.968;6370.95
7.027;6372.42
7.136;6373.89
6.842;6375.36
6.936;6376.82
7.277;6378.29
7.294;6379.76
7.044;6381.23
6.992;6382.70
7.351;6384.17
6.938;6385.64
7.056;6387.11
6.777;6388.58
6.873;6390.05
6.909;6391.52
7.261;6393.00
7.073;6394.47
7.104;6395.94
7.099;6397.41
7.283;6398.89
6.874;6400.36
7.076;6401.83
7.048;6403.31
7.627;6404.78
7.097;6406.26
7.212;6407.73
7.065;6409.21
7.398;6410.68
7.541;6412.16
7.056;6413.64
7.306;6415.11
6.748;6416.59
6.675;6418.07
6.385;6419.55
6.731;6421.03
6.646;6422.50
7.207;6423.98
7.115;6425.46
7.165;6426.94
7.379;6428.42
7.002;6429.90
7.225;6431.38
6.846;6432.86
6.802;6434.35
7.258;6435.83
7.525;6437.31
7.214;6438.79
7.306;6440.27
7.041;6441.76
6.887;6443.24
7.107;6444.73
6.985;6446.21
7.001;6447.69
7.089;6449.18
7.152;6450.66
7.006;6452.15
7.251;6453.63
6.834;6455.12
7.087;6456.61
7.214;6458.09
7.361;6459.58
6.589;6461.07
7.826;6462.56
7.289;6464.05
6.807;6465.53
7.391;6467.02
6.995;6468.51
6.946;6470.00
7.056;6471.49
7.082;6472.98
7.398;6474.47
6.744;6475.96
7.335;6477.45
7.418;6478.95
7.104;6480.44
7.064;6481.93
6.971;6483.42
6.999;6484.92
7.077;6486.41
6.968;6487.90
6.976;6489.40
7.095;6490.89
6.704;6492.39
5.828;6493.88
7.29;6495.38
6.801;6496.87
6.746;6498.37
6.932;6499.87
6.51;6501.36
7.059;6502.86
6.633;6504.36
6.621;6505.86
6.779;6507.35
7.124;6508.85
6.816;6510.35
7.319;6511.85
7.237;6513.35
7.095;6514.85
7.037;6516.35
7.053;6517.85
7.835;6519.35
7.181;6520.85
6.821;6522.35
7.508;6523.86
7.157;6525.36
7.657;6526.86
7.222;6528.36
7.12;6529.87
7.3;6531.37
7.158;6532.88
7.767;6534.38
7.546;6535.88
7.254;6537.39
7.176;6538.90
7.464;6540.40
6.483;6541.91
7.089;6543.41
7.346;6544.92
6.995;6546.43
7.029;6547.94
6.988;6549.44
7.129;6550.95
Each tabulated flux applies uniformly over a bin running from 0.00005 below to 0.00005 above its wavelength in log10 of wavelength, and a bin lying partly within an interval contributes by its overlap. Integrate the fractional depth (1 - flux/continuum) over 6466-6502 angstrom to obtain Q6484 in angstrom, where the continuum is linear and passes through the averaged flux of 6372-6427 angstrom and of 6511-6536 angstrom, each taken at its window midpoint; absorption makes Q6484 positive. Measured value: 1.2 angstrom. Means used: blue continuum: 7.06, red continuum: 7.29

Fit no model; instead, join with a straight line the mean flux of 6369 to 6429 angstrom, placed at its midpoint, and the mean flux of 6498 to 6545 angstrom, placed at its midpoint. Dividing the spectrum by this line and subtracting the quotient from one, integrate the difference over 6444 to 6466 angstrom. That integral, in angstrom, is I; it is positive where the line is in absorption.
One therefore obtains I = -0.1 angstrom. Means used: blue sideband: 7.06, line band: 7.11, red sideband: 7.13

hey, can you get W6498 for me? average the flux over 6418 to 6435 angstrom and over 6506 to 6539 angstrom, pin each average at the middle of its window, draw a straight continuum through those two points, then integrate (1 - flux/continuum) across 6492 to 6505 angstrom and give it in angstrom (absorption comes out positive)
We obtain 0.8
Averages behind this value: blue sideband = 6.94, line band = 6.72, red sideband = 7.22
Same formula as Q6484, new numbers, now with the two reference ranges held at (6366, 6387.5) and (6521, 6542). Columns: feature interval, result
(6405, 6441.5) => 0.14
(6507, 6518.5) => 0.29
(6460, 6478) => 0.15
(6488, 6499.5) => 0.68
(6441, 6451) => 0.16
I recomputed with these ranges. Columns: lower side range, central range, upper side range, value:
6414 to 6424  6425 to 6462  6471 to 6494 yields -1.2 angstrom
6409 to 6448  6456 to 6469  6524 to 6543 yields -0.1 angstrom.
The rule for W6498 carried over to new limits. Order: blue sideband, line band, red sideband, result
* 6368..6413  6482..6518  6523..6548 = 1.56 angstrom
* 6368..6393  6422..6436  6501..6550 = 0.00 angstrom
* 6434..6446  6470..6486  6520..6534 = 0.19 angstrom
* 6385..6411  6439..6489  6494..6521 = -0.58 angstrom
